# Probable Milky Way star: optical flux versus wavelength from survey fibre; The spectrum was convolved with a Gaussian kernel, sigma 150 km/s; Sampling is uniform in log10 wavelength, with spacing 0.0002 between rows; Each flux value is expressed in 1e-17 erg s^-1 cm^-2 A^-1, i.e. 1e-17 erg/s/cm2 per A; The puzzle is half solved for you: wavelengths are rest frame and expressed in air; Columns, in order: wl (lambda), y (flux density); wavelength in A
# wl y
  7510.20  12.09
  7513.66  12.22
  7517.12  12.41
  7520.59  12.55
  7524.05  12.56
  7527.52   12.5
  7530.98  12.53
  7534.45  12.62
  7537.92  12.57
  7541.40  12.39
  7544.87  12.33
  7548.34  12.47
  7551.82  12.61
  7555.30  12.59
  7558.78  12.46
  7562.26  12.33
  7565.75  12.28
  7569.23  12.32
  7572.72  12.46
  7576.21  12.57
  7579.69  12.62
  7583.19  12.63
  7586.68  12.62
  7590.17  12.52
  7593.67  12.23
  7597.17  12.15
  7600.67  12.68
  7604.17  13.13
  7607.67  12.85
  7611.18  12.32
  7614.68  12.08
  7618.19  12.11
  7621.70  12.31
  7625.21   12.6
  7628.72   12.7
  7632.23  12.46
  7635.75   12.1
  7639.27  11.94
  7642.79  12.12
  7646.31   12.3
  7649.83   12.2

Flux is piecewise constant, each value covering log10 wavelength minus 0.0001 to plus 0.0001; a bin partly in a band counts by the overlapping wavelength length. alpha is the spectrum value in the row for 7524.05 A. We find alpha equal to 12.56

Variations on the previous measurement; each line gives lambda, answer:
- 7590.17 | 12.52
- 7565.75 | 12.28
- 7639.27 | 11.94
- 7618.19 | 12.11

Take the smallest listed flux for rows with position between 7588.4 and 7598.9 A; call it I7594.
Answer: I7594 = 12.15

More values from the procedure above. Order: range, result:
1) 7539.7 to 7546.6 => 12.33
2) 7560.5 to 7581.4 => 12.28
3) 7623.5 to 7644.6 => 11.94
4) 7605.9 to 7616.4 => 12.08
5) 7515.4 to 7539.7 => 12.41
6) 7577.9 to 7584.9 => 12.62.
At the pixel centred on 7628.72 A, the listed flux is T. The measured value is 12.7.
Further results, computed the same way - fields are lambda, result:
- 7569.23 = 12.32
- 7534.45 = 12.62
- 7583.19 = 12.63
